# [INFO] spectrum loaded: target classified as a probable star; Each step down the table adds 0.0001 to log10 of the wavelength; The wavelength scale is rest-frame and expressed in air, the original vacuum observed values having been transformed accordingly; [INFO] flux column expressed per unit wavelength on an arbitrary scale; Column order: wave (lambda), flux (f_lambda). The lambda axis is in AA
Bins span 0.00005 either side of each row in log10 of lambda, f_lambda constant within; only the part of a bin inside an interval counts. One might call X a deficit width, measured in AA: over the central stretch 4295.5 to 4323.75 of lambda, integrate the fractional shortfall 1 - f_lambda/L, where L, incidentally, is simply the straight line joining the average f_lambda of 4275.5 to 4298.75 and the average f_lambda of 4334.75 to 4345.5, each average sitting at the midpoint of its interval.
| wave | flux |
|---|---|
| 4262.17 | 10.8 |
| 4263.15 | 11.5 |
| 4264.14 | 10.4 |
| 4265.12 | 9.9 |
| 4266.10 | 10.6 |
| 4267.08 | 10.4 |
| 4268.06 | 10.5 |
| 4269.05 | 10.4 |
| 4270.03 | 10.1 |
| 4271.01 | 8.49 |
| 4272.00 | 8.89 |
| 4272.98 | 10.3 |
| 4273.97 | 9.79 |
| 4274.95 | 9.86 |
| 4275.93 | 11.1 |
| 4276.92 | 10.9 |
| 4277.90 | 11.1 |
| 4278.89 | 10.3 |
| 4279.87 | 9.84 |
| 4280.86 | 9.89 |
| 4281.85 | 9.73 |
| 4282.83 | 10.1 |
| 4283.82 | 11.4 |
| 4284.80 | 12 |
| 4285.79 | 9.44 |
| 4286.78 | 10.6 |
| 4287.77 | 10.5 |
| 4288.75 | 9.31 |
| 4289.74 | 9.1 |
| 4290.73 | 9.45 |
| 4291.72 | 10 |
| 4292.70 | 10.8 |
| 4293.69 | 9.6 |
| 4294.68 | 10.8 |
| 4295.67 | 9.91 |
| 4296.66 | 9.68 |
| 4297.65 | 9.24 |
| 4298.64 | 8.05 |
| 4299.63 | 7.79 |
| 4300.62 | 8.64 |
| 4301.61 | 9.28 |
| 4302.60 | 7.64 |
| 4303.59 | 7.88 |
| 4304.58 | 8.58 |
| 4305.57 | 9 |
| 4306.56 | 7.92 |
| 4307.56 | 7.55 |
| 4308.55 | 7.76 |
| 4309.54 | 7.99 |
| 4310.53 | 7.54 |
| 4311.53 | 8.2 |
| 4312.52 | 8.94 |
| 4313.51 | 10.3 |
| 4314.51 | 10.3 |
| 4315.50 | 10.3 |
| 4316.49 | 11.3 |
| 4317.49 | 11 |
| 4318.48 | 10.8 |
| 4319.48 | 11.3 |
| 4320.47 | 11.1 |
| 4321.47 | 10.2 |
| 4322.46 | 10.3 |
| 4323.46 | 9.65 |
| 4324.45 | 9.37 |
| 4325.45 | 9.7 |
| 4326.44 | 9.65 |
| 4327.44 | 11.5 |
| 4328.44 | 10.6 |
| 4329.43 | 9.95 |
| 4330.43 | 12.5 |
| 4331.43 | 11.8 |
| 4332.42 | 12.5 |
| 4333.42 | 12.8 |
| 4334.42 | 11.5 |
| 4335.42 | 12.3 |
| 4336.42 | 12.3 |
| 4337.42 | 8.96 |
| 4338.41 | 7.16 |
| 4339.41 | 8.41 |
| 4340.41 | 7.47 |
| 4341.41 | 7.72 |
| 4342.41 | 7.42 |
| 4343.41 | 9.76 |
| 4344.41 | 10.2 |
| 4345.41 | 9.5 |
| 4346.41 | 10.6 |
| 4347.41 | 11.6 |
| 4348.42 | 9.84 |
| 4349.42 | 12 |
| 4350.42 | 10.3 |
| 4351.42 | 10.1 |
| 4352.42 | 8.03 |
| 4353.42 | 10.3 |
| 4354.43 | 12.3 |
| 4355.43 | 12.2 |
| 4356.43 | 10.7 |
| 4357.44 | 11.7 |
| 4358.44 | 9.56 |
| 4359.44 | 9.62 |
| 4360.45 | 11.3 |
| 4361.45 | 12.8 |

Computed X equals 1.5 AA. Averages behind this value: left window 10.1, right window 9.23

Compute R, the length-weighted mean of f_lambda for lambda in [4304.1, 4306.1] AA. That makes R 8.79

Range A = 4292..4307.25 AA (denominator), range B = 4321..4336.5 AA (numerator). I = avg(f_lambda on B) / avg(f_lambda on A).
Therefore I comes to 1.2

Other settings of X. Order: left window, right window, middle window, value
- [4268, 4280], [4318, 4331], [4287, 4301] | 1.03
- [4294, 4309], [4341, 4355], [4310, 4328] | -1.79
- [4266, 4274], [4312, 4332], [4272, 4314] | 2.94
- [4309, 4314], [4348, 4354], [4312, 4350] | -4.11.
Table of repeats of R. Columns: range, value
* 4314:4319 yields 10.7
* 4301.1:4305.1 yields 8.36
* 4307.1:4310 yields 7.78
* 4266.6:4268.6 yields 10.4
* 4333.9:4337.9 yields 11.3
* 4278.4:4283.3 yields 9.98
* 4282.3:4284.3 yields 10.7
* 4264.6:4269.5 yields 10.4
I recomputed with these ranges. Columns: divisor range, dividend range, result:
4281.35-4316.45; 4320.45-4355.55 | 1.10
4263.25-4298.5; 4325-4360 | 1.02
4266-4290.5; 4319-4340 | 1.05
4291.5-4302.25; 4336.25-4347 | 0.95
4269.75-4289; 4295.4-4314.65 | 0.84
